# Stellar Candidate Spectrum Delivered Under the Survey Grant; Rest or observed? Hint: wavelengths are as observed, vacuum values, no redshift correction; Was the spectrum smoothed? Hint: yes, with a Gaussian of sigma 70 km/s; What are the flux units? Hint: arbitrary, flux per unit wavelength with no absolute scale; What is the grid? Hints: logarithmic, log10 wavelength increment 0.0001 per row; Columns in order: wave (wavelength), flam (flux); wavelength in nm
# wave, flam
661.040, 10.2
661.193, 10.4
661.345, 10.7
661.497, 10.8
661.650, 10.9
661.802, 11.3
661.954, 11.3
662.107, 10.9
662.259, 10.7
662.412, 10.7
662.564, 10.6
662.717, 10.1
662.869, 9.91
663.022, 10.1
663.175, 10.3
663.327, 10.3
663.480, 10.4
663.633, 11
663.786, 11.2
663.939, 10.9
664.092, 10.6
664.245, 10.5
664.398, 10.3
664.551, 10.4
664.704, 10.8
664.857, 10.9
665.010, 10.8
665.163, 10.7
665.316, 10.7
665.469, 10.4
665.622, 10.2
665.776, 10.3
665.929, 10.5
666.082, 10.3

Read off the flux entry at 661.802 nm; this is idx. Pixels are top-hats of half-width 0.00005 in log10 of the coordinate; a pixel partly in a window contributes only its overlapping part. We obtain 11.3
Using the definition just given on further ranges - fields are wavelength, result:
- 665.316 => 10.7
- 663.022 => 10.1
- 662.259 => 10.7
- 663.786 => 11.2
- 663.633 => 11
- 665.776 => 10.3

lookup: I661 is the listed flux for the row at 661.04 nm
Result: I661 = 10.2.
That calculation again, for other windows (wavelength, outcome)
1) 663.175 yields 10.3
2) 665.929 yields 10.5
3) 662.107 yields 10.9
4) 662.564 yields 10.6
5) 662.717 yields 10.1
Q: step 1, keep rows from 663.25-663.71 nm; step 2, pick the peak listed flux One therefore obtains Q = 11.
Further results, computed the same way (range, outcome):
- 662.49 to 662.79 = 10.6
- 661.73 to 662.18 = 11.3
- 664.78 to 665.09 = 10.9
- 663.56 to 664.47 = 11.2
